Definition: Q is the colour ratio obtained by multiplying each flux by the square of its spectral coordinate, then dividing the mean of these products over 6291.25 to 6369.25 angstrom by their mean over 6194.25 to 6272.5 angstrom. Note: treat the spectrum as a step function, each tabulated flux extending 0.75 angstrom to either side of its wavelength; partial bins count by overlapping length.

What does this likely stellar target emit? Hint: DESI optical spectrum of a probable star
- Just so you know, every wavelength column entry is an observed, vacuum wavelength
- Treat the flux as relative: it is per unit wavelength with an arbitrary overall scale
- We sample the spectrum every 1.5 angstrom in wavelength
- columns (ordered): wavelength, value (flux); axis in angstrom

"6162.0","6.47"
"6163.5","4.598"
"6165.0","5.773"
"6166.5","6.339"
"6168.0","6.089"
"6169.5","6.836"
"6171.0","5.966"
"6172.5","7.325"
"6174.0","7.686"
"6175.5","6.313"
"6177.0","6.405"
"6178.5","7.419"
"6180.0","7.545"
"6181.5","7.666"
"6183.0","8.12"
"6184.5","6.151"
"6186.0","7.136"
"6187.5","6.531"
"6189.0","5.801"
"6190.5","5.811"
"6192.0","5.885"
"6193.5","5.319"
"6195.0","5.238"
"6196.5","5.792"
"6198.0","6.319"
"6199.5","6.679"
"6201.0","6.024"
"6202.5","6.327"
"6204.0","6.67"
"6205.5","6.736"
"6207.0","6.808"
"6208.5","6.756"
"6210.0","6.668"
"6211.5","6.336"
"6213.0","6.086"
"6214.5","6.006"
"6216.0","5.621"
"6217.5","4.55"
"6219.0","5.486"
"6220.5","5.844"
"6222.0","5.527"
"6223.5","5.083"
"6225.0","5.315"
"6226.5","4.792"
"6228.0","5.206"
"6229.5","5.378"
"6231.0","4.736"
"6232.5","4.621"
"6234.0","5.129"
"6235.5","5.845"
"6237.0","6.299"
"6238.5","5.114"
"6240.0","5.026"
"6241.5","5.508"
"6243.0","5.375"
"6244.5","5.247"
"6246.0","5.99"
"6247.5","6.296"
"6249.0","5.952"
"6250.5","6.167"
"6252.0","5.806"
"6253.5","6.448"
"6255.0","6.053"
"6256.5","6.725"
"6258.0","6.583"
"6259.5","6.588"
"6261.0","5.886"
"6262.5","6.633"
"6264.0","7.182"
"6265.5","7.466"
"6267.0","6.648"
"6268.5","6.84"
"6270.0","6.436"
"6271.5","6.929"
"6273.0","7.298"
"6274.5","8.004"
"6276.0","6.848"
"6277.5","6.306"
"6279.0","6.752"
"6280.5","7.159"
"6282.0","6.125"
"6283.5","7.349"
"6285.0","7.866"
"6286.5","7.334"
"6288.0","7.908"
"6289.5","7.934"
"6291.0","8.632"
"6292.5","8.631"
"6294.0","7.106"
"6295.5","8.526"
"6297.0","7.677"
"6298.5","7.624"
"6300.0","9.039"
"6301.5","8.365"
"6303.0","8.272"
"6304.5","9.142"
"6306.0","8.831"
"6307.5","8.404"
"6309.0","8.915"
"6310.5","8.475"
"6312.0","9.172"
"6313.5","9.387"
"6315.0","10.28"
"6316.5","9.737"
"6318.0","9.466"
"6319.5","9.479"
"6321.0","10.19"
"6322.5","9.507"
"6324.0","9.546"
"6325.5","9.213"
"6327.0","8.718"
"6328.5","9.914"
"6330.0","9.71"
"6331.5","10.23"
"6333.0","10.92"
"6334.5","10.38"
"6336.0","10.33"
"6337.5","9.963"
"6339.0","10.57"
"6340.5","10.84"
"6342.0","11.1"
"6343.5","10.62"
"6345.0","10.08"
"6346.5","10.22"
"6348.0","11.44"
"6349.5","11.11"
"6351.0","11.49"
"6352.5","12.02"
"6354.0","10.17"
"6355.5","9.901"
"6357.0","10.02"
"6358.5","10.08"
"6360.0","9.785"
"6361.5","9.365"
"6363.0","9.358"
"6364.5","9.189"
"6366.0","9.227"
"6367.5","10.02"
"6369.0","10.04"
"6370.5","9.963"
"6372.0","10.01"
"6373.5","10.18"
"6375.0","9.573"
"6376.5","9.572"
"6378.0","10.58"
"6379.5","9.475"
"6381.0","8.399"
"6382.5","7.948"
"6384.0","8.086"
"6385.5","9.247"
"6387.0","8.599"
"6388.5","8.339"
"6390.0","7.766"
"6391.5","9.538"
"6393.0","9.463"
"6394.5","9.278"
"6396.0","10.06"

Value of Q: 1.66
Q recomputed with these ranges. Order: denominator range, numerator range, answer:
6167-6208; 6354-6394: 1.52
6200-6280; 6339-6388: 1.70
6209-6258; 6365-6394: 1.72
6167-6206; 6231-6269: 0.94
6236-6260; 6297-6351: 1.67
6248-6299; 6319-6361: 1.49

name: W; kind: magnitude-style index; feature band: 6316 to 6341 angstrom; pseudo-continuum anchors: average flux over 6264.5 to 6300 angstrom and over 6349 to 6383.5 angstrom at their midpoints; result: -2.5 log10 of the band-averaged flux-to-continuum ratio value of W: -0.13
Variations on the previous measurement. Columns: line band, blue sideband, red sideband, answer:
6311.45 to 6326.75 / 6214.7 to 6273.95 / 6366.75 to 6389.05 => -0.219 mag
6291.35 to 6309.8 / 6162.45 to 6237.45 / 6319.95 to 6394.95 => 0.012 mag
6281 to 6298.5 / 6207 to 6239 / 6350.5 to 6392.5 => -0.051 mag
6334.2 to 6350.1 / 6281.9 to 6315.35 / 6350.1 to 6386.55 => -0.154 mag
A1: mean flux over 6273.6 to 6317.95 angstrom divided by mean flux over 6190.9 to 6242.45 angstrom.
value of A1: 1.42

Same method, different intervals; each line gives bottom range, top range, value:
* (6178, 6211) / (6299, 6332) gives 1.42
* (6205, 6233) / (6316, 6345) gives 1.77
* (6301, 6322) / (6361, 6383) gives 1.04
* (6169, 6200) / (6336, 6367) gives 1.57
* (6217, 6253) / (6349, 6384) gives 1.81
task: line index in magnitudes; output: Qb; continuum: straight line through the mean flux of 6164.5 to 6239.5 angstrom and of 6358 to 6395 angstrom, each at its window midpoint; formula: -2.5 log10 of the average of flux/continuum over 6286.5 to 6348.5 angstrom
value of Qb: -0.14 mag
